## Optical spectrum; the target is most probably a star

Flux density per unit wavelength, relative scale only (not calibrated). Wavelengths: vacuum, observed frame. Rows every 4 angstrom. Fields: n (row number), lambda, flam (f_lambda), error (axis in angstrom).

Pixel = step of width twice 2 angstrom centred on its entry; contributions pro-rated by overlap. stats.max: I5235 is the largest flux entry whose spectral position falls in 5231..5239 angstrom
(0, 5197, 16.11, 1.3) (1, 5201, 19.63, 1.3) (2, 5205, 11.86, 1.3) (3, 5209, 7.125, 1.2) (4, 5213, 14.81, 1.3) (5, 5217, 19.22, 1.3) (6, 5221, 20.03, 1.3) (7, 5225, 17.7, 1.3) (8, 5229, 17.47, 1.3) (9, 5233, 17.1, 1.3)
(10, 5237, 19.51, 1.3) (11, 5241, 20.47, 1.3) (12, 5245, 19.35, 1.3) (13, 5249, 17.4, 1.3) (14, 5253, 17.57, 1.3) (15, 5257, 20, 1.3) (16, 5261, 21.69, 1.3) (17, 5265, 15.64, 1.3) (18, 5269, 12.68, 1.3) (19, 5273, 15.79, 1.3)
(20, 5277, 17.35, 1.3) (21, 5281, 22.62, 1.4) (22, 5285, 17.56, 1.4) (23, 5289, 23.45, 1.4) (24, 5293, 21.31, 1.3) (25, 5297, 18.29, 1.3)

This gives 19.51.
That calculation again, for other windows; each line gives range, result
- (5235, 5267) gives 21.69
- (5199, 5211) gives 19.63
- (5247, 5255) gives 17.57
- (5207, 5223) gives 20.03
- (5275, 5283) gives 22.62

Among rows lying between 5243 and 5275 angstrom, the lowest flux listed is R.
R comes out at 12.68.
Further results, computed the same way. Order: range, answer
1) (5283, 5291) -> 17.56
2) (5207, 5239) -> 7.125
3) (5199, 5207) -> 11.86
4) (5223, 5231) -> 17.47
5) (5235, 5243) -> 19.51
